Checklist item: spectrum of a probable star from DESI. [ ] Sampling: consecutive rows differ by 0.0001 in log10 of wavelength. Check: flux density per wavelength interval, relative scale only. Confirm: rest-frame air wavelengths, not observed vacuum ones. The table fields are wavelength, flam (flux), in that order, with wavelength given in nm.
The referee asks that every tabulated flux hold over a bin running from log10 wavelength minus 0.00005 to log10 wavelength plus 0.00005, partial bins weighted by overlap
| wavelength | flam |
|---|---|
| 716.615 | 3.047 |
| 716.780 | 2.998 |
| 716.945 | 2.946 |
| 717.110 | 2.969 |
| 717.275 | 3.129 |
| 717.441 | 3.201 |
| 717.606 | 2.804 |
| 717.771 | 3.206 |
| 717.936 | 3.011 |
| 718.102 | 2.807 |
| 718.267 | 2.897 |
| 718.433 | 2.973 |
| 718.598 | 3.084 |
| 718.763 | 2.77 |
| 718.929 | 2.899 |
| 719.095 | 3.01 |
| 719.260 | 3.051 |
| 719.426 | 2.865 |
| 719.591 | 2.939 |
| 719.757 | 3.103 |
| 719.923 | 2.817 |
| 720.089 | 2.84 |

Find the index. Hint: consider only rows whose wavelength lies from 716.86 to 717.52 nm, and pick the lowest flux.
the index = 2.946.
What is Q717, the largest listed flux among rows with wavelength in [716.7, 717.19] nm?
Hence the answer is 2.998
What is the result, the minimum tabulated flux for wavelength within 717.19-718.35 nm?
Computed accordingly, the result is 2.804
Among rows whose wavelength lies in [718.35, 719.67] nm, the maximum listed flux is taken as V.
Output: 3.084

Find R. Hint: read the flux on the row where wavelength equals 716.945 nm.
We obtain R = 2.946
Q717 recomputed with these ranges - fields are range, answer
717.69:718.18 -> 3.206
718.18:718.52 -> 2.973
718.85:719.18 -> 3.01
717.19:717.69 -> 3.201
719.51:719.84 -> 3.103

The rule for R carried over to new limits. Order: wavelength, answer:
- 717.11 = 2.969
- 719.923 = 2.817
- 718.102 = 2.807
